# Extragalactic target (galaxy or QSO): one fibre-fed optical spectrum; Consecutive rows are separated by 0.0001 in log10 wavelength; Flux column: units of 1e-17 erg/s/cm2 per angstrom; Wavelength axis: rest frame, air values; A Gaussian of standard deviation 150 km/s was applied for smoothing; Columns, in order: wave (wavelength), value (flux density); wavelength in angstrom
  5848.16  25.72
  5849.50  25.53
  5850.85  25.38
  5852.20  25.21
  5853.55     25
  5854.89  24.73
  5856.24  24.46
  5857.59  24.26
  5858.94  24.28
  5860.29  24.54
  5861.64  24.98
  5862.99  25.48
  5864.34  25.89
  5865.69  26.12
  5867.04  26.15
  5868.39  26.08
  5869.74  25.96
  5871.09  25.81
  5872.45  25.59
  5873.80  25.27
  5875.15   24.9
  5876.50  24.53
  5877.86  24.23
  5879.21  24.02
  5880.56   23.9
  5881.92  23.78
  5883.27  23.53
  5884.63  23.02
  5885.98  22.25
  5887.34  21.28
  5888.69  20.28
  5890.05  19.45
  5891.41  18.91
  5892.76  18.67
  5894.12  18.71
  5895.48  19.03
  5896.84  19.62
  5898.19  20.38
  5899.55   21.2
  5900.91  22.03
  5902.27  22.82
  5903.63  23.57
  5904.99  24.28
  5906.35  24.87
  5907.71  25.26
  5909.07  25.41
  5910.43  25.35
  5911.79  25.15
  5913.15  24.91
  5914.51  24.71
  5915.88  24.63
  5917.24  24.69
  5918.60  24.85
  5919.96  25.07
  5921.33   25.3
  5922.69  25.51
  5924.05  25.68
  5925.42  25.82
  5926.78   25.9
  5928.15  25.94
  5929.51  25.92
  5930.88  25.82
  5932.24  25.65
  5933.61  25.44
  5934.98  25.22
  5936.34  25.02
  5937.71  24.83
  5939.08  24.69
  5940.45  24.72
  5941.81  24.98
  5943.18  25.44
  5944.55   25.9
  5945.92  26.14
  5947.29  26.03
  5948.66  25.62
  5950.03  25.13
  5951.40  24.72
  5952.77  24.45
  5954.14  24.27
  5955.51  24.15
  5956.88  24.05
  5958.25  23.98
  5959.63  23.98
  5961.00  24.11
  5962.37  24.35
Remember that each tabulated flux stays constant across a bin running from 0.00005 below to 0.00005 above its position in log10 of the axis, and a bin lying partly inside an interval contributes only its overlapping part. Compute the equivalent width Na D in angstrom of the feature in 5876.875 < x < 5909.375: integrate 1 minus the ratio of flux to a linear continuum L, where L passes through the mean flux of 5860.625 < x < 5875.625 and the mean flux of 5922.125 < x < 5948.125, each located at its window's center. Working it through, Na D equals 4.4 angstrom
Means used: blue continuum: 25.6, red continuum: 25.5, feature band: 22.1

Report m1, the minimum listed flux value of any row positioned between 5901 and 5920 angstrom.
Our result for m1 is 22.82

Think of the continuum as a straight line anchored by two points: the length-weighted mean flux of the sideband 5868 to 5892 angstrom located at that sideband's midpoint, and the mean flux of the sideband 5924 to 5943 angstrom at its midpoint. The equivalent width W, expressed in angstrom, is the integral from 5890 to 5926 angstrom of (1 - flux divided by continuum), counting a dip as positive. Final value 1.9 angstrom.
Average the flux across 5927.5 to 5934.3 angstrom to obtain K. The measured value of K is 25.7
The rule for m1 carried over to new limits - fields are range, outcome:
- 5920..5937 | 25.02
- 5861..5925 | 18.67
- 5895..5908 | 19.03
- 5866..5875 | 25.27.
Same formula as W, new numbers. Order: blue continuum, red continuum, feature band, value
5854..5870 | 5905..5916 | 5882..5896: 2.5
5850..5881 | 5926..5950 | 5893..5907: 2.1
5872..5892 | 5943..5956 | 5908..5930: -1.0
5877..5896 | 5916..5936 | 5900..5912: -0.4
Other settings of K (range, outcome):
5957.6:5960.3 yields 23.9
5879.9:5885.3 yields 23.5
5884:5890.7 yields 21.3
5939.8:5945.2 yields 25.3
